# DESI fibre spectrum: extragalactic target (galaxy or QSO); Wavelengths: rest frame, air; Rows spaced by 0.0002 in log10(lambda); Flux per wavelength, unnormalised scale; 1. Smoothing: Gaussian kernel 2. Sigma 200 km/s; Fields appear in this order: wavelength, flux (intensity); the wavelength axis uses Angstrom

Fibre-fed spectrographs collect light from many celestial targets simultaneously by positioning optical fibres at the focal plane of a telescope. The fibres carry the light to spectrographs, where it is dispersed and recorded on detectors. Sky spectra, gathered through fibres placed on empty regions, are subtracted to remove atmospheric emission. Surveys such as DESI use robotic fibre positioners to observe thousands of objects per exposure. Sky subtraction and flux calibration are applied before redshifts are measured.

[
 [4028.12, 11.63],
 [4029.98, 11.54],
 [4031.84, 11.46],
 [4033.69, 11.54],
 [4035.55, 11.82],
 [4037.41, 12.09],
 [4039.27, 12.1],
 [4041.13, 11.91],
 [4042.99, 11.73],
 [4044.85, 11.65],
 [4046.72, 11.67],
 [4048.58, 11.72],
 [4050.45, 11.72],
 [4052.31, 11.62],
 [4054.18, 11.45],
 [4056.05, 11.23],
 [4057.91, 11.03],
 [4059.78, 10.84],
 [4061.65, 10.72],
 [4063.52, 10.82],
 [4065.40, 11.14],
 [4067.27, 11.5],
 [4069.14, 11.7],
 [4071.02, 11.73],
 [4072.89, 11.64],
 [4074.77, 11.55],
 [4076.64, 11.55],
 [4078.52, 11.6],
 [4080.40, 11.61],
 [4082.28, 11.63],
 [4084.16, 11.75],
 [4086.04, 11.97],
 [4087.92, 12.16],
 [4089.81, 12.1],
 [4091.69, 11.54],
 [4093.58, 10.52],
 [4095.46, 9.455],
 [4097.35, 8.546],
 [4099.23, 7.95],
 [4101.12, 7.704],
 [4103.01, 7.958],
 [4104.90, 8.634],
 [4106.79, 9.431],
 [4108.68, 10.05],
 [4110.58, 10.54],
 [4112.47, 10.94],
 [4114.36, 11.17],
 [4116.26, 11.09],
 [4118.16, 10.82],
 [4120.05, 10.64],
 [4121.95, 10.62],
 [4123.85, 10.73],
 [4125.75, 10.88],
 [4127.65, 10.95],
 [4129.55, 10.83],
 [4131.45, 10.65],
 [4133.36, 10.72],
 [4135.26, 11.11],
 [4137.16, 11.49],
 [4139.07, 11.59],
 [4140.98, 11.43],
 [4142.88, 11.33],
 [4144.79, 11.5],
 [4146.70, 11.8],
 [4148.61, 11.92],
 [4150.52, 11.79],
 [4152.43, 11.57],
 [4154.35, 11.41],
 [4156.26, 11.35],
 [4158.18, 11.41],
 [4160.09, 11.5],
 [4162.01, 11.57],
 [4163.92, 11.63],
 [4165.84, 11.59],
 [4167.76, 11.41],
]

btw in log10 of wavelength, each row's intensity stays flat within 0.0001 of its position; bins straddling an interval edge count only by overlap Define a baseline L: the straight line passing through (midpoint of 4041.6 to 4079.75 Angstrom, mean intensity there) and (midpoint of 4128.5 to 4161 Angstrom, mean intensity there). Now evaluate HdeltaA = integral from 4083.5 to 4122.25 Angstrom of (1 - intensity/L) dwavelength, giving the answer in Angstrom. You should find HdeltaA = 3.9 Angstrom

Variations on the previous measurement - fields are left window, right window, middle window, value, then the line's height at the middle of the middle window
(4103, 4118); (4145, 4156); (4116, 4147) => -0.33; 10.9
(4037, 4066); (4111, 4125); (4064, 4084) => -0.54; 11.2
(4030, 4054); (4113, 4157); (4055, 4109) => 3.79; 11.5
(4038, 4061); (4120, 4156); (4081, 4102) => 1.64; 11.4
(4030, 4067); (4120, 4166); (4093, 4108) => 3.46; 11.4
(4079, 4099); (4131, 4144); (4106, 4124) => 0.84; 11.1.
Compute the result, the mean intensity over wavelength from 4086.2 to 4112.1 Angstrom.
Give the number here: 9.83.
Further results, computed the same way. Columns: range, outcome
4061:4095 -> 11.5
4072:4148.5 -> 10.8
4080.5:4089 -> 11.8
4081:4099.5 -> 10.9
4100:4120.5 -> 9.87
